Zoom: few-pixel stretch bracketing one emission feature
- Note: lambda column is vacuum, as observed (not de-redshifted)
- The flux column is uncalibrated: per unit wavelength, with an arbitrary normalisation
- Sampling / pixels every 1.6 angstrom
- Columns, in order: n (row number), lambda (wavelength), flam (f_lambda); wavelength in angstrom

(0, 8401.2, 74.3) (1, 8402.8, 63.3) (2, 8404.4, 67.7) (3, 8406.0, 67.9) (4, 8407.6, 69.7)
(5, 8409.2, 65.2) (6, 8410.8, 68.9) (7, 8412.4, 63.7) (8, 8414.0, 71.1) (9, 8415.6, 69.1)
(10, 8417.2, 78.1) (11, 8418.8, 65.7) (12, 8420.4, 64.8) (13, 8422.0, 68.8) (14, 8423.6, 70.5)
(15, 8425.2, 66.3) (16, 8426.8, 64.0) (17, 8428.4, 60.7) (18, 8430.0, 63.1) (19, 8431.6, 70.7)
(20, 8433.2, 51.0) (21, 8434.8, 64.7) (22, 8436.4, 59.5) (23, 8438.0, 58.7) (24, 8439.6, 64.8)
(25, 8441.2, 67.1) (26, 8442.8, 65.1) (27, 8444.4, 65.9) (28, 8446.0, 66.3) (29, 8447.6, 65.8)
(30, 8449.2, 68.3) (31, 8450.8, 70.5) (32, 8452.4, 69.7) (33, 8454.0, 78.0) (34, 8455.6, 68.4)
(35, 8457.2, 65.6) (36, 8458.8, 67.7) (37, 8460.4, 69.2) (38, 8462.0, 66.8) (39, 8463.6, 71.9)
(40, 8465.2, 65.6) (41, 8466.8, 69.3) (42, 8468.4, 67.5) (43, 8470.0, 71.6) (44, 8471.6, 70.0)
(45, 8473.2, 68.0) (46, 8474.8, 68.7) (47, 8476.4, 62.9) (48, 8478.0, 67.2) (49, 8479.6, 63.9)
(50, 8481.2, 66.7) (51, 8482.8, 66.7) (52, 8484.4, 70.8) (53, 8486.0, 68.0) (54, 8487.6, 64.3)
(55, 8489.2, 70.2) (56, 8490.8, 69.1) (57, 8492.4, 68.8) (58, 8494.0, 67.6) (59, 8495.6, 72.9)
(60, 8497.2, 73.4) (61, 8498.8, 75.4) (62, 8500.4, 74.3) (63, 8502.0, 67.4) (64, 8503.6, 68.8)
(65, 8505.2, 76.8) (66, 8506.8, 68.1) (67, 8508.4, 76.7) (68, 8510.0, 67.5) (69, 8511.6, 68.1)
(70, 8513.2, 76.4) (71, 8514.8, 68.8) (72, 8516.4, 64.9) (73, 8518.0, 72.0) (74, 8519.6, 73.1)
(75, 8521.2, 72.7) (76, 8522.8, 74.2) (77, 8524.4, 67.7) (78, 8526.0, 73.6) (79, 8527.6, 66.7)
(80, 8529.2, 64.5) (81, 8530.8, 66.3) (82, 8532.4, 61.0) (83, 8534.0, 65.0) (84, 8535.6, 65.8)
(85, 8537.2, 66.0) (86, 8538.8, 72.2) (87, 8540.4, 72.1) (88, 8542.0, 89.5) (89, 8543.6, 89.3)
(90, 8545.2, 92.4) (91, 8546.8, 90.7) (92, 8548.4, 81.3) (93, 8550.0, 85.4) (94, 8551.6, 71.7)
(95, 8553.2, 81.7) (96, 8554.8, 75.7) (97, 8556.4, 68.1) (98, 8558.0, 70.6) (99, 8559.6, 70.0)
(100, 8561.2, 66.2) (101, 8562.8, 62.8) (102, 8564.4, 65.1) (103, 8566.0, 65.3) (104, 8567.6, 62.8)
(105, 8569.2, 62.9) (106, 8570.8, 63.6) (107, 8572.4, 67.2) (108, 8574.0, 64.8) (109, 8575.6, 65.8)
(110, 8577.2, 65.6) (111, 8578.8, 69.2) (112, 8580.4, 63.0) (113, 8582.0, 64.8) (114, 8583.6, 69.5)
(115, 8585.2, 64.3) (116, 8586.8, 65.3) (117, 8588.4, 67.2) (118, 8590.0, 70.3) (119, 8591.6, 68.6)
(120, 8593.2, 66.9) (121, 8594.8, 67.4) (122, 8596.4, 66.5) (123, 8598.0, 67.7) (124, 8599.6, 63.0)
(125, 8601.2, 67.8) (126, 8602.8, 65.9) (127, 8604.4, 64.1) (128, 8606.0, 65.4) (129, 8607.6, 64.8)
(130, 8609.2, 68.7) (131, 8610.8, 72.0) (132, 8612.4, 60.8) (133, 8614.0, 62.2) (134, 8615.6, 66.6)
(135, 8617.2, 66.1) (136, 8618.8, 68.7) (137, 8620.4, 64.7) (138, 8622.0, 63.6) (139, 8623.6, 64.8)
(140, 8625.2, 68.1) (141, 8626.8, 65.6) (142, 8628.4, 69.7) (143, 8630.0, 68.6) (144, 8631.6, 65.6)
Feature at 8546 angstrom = [N II] 6583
